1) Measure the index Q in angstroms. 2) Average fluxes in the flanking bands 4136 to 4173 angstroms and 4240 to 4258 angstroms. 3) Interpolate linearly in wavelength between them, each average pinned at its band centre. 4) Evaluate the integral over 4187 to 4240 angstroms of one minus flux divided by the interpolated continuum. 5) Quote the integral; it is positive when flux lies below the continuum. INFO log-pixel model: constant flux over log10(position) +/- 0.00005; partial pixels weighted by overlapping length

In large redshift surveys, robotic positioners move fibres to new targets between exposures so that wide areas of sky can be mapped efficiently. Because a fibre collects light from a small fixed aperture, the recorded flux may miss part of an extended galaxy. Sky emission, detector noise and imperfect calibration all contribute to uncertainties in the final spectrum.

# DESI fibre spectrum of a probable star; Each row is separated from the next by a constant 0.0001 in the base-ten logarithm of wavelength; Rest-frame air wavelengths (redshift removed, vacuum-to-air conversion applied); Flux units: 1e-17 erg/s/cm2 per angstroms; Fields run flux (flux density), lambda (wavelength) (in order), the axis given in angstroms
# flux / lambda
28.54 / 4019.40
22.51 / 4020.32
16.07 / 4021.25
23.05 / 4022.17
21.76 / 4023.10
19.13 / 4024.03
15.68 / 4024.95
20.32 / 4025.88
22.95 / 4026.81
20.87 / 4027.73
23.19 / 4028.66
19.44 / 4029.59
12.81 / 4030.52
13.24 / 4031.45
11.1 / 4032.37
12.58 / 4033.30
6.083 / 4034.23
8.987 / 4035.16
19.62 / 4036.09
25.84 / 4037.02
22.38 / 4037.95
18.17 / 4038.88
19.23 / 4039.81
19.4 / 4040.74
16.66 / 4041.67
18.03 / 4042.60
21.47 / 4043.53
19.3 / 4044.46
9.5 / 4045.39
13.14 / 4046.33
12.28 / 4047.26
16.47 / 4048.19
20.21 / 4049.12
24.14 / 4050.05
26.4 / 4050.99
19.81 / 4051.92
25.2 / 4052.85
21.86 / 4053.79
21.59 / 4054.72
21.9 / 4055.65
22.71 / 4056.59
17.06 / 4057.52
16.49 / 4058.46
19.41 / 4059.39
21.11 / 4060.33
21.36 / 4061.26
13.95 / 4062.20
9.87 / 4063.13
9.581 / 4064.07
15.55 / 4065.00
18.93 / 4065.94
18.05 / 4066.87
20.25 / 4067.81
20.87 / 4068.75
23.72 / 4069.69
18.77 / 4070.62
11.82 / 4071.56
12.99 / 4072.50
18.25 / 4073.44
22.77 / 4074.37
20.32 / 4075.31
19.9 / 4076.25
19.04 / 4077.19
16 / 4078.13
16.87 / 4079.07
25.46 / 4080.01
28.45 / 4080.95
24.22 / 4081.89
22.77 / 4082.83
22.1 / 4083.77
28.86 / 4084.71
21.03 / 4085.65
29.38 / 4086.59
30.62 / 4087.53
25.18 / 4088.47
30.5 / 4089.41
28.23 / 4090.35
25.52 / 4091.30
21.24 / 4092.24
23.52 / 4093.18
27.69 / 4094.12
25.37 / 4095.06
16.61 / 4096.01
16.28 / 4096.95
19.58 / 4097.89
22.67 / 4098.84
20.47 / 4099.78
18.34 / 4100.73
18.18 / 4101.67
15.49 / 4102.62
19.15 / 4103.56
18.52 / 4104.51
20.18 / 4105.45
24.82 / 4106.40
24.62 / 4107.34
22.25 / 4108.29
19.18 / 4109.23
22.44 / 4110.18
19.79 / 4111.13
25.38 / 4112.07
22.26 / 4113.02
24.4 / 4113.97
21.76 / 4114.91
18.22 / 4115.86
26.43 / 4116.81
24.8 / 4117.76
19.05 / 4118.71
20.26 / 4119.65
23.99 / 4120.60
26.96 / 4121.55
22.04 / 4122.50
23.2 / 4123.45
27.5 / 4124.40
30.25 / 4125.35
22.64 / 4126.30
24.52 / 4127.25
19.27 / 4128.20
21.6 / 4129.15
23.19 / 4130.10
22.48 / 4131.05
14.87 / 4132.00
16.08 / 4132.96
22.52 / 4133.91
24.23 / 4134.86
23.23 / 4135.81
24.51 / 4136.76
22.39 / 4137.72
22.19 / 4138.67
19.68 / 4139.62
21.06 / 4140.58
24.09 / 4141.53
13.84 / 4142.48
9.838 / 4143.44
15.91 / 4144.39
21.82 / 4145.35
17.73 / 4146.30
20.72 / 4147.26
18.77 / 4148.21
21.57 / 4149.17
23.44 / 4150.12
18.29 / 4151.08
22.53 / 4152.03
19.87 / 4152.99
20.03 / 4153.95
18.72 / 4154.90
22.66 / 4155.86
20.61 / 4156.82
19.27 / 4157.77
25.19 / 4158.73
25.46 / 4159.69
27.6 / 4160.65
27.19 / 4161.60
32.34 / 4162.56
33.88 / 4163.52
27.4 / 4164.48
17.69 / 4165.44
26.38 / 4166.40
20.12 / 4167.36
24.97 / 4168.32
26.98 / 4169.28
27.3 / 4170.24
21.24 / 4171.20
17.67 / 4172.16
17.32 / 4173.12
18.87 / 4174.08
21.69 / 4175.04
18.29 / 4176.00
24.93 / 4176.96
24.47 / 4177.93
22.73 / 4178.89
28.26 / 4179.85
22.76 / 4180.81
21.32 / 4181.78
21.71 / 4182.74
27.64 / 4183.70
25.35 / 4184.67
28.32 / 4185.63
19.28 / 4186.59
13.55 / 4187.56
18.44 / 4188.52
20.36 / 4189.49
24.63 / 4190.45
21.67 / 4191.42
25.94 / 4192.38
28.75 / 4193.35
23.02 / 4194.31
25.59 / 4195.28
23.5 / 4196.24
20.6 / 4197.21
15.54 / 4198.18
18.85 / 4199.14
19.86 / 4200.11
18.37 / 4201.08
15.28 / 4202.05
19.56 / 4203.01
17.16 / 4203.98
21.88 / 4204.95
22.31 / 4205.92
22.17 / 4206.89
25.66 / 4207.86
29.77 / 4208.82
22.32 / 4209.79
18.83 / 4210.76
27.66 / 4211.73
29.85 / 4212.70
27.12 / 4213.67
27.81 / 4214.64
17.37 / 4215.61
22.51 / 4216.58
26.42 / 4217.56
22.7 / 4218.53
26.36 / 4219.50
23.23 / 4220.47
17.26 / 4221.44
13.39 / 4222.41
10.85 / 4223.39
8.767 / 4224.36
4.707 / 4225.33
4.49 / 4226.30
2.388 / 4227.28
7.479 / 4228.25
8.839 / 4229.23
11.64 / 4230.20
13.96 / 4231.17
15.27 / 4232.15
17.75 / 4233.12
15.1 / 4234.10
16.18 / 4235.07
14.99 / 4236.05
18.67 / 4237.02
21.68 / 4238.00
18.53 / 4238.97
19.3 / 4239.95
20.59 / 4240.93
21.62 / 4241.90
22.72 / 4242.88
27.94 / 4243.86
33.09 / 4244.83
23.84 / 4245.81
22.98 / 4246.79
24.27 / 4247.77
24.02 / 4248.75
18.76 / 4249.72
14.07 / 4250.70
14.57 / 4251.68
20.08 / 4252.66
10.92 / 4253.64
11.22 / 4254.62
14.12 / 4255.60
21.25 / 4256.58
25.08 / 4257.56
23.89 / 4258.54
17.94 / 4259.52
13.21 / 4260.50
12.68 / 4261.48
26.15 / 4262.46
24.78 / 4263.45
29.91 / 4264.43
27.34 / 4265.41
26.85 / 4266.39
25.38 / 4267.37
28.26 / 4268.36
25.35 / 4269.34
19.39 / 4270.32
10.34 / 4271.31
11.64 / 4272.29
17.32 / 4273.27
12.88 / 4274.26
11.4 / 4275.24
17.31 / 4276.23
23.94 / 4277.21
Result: 5.4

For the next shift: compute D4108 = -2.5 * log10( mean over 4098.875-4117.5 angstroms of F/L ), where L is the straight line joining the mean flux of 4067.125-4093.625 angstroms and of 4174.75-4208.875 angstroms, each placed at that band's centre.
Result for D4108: 0.055 mag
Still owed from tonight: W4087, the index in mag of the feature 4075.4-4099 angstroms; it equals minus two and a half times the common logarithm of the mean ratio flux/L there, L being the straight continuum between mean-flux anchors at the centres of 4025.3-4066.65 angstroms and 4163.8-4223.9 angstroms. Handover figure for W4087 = -0.22 mag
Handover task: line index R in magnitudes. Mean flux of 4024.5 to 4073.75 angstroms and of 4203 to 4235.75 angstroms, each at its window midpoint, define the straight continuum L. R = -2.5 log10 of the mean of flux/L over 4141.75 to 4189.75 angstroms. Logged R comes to -0.22 mag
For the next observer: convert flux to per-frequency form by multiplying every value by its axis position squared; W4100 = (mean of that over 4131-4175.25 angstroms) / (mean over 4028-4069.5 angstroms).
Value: 1.3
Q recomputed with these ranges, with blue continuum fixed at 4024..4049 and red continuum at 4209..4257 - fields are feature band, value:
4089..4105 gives -3.8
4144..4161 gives -3.1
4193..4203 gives -1.4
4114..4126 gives -4.2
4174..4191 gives -4.1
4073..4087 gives -4.1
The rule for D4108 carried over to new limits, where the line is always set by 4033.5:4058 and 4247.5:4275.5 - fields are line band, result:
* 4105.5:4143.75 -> -0.17 mag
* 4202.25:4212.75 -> -0.19 mag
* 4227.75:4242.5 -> 0.20 mag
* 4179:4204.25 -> -0.14 mag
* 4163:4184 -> -0.22 mag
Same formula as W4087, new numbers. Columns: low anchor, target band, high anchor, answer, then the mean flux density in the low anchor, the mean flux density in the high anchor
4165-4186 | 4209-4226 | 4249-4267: 0.05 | 23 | 19.7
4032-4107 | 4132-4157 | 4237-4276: 0.00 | 19.9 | 20.3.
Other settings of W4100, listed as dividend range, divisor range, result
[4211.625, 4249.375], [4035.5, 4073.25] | 1.10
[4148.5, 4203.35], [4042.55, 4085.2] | 1.23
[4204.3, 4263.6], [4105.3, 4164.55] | 0.90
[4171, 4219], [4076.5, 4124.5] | 1.03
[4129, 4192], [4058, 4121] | 1.08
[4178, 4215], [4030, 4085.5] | 1.31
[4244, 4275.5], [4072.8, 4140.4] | 0.97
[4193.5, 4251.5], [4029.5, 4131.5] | 1.01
